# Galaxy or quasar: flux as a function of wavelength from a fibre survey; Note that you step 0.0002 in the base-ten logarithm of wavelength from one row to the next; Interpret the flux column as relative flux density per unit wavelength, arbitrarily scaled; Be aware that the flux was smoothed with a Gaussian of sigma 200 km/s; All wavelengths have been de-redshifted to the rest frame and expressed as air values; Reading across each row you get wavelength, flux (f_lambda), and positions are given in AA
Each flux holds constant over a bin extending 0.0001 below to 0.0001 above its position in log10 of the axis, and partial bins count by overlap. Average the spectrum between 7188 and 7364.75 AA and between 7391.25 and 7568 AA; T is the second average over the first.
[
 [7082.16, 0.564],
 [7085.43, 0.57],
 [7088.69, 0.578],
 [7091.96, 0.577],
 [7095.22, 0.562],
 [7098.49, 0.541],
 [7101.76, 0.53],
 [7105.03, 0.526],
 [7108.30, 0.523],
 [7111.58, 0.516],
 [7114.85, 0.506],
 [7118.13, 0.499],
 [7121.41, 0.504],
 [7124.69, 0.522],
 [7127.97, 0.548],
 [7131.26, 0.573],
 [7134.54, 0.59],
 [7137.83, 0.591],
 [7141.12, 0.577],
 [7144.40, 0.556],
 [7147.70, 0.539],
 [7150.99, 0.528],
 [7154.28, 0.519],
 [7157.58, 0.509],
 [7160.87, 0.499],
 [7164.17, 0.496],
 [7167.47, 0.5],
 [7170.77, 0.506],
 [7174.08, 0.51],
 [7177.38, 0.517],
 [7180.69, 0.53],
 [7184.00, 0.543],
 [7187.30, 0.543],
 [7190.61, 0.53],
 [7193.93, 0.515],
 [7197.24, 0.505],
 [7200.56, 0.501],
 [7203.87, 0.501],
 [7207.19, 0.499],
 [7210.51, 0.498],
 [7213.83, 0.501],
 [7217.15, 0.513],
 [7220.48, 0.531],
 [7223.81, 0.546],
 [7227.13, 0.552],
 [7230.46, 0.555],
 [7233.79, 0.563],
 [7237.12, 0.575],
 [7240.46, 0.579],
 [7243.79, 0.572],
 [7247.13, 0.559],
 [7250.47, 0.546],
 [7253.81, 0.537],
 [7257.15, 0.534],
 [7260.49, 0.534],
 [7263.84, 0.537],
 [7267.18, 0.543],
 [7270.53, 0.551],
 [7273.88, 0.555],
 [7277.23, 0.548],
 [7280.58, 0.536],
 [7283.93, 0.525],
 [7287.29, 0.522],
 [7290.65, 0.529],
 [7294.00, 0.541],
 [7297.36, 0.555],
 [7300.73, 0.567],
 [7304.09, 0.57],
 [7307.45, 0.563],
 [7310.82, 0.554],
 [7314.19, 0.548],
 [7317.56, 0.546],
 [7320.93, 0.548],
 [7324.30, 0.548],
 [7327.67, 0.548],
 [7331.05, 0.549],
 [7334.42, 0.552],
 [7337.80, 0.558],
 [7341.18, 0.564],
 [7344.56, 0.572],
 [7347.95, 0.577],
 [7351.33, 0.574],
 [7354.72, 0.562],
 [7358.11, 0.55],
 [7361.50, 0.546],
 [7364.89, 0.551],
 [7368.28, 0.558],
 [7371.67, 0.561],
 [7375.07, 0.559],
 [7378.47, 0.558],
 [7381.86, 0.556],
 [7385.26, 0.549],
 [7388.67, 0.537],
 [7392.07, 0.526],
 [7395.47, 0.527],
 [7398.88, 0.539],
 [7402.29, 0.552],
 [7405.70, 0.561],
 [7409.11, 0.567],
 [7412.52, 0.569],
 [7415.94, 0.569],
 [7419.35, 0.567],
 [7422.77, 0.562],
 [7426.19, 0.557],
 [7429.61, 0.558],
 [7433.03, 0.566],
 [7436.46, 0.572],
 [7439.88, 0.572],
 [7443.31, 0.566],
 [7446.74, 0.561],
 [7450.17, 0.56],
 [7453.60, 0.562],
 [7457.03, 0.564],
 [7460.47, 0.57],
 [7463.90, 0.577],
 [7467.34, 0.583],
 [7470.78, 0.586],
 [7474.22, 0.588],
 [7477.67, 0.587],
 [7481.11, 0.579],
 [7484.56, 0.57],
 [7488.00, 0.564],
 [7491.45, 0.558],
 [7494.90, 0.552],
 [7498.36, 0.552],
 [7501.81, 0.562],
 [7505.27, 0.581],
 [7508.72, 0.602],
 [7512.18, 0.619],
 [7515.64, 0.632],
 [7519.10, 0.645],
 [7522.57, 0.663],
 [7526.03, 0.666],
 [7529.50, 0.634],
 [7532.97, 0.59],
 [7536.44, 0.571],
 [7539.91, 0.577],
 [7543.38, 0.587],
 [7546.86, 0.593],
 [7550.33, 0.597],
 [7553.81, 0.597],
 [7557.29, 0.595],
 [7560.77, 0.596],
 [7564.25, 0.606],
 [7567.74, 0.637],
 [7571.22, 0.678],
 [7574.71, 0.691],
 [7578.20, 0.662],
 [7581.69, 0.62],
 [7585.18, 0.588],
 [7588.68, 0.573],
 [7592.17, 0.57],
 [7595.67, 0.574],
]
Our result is 1.07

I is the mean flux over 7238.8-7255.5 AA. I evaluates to 0.559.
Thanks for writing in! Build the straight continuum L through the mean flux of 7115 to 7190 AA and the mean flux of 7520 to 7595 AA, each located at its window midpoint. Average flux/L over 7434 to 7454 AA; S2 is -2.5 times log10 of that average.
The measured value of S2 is 0.05 mag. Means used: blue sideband 0.531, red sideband 0.614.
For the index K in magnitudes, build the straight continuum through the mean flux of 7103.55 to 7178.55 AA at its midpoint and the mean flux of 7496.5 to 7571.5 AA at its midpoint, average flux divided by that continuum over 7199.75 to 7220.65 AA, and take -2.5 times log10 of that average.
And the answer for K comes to 0.08 mag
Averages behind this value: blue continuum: 0.528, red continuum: 0.607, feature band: 0.505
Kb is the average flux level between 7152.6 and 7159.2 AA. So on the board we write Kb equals 0.514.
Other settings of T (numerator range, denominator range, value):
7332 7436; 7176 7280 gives 1.04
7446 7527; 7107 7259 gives 1.10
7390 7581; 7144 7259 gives 1.11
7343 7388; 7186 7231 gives 1.08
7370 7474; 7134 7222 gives 1.07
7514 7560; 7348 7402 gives 1.11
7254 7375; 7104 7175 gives 1.04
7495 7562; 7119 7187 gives 1.13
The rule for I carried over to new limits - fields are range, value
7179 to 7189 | 0.539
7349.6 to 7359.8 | 0.562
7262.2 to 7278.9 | 0.547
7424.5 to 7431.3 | 0.558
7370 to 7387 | 0.556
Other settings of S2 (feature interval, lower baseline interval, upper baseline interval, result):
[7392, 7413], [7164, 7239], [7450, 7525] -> 0.03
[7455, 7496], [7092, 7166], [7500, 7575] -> 0.05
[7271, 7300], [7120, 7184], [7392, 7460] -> 0.01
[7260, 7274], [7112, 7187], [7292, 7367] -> 0.01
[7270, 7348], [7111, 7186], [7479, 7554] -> 0.02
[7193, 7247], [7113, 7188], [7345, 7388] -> 0.01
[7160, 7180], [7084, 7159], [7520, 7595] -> 0.09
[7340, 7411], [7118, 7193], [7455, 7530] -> 0.03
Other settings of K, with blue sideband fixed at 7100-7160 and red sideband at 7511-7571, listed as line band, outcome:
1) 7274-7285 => 0.05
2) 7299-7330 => 0.03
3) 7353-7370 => 0.05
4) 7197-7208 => 0.10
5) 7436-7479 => 0.05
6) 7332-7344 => 0.03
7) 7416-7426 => 0.05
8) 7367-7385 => 0.05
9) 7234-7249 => -0.02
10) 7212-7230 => 0.05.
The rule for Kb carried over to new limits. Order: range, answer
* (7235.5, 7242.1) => 0.576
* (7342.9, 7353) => 0.574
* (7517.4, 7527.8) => 0.658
